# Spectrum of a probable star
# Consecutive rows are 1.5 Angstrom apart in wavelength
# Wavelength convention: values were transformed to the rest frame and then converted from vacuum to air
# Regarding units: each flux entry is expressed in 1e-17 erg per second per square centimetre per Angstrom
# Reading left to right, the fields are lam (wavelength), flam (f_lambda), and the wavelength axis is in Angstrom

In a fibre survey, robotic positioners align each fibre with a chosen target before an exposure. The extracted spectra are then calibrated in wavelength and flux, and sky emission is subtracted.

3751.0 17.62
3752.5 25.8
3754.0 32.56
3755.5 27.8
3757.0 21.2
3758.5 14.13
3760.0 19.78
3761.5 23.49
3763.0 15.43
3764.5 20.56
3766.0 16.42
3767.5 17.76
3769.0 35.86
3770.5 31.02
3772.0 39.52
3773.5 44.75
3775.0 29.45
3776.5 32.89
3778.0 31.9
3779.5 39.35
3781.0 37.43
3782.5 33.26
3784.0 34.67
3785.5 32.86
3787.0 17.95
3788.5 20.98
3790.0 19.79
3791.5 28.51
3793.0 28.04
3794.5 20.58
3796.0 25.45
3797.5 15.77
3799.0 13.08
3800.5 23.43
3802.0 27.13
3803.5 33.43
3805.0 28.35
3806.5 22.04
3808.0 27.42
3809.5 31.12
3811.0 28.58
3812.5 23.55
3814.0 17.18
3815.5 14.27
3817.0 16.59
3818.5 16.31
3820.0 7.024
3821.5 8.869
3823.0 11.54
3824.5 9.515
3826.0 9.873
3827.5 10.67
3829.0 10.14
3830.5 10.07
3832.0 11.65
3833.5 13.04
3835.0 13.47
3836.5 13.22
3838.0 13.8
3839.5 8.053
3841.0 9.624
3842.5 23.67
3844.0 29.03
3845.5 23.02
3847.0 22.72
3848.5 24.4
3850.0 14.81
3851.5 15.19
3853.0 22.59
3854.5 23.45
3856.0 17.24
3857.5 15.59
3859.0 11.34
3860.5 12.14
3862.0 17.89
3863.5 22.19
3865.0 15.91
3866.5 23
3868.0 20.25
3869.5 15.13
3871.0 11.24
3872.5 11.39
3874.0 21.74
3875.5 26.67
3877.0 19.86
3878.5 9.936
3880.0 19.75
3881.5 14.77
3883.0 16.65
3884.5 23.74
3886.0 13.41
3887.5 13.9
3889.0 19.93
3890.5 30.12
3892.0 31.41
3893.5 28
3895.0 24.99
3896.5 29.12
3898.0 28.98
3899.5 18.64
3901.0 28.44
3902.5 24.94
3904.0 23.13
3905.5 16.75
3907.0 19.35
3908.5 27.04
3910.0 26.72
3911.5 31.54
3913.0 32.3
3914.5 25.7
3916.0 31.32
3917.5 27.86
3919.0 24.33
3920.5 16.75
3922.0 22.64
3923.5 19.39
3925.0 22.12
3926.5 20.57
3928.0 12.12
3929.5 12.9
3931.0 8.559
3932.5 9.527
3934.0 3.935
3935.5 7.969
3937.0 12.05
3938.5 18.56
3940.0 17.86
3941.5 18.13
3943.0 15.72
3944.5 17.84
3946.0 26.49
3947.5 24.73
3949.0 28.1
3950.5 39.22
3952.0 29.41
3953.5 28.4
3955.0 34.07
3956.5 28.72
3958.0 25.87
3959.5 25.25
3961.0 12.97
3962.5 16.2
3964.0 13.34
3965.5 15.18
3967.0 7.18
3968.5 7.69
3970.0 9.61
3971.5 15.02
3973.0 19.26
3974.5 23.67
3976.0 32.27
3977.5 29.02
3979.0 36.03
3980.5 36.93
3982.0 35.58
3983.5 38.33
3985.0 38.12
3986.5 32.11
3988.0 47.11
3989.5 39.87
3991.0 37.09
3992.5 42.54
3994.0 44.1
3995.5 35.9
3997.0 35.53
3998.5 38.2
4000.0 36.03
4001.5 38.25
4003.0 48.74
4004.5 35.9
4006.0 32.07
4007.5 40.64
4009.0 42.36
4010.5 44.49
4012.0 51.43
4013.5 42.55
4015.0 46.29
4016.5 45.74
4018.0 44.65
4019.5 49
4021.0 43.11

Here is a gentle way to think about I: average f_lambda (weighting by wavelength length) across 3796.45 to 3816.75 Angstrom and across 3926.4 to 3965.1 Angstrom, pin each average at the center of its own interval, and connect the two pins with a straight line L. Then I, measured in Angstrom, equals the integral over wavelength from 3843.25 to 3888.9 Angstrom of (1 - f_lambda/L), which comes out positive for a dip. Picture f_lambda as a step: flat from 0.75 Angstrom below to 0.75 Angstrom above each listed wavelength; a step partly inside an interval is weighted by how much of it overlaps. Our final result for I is 7.2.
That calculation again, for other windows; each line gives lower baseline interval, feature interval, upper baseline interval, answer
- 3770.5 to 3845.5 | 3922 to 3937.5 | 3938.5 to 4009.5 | 7.8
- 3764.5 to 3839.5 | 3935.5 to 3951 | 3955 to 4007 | 4.0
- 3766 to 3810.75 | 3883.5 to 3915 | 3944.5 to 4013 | 5.5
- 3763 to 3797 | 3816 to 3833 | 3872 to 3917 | 9.8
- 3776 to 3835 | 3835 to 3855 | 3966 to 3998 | 4.3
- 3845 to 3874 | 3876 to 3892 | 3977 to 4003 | 2.1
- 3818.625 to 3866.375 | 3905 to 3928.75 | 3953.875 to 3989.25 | -2.8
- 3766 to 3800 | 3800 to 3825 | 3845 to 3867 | 4.3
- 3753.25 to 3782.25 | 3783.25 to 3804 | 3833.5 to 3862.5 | 0.3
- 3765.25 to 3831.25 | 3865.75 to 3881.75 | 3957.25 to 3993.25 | 4.6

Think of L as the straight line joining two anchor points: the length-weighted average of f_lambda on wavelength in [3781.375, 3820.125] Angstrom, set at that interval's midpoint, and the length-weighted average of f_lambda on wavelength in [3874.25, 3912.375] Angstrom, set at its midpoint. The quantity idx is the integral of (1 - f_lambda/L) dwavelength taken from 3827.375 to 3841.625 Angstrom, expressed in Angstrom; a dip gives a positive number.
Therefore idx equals 7.29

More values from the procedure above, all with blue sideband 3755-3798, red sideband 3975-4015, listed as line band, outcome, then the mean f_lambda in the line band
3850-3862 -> 5.6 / 16.7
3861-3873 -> 5.5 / 17.1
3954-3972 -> 9.4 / 17.8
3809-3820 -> 3.4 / 19.9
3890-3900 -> 1.8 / 27.5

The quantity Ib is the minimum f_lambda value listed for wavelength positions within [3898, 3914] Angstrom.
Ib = 16.75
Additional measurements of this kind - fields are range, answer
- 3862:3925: 9.936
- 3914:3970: 3.935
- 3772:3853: 7.024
